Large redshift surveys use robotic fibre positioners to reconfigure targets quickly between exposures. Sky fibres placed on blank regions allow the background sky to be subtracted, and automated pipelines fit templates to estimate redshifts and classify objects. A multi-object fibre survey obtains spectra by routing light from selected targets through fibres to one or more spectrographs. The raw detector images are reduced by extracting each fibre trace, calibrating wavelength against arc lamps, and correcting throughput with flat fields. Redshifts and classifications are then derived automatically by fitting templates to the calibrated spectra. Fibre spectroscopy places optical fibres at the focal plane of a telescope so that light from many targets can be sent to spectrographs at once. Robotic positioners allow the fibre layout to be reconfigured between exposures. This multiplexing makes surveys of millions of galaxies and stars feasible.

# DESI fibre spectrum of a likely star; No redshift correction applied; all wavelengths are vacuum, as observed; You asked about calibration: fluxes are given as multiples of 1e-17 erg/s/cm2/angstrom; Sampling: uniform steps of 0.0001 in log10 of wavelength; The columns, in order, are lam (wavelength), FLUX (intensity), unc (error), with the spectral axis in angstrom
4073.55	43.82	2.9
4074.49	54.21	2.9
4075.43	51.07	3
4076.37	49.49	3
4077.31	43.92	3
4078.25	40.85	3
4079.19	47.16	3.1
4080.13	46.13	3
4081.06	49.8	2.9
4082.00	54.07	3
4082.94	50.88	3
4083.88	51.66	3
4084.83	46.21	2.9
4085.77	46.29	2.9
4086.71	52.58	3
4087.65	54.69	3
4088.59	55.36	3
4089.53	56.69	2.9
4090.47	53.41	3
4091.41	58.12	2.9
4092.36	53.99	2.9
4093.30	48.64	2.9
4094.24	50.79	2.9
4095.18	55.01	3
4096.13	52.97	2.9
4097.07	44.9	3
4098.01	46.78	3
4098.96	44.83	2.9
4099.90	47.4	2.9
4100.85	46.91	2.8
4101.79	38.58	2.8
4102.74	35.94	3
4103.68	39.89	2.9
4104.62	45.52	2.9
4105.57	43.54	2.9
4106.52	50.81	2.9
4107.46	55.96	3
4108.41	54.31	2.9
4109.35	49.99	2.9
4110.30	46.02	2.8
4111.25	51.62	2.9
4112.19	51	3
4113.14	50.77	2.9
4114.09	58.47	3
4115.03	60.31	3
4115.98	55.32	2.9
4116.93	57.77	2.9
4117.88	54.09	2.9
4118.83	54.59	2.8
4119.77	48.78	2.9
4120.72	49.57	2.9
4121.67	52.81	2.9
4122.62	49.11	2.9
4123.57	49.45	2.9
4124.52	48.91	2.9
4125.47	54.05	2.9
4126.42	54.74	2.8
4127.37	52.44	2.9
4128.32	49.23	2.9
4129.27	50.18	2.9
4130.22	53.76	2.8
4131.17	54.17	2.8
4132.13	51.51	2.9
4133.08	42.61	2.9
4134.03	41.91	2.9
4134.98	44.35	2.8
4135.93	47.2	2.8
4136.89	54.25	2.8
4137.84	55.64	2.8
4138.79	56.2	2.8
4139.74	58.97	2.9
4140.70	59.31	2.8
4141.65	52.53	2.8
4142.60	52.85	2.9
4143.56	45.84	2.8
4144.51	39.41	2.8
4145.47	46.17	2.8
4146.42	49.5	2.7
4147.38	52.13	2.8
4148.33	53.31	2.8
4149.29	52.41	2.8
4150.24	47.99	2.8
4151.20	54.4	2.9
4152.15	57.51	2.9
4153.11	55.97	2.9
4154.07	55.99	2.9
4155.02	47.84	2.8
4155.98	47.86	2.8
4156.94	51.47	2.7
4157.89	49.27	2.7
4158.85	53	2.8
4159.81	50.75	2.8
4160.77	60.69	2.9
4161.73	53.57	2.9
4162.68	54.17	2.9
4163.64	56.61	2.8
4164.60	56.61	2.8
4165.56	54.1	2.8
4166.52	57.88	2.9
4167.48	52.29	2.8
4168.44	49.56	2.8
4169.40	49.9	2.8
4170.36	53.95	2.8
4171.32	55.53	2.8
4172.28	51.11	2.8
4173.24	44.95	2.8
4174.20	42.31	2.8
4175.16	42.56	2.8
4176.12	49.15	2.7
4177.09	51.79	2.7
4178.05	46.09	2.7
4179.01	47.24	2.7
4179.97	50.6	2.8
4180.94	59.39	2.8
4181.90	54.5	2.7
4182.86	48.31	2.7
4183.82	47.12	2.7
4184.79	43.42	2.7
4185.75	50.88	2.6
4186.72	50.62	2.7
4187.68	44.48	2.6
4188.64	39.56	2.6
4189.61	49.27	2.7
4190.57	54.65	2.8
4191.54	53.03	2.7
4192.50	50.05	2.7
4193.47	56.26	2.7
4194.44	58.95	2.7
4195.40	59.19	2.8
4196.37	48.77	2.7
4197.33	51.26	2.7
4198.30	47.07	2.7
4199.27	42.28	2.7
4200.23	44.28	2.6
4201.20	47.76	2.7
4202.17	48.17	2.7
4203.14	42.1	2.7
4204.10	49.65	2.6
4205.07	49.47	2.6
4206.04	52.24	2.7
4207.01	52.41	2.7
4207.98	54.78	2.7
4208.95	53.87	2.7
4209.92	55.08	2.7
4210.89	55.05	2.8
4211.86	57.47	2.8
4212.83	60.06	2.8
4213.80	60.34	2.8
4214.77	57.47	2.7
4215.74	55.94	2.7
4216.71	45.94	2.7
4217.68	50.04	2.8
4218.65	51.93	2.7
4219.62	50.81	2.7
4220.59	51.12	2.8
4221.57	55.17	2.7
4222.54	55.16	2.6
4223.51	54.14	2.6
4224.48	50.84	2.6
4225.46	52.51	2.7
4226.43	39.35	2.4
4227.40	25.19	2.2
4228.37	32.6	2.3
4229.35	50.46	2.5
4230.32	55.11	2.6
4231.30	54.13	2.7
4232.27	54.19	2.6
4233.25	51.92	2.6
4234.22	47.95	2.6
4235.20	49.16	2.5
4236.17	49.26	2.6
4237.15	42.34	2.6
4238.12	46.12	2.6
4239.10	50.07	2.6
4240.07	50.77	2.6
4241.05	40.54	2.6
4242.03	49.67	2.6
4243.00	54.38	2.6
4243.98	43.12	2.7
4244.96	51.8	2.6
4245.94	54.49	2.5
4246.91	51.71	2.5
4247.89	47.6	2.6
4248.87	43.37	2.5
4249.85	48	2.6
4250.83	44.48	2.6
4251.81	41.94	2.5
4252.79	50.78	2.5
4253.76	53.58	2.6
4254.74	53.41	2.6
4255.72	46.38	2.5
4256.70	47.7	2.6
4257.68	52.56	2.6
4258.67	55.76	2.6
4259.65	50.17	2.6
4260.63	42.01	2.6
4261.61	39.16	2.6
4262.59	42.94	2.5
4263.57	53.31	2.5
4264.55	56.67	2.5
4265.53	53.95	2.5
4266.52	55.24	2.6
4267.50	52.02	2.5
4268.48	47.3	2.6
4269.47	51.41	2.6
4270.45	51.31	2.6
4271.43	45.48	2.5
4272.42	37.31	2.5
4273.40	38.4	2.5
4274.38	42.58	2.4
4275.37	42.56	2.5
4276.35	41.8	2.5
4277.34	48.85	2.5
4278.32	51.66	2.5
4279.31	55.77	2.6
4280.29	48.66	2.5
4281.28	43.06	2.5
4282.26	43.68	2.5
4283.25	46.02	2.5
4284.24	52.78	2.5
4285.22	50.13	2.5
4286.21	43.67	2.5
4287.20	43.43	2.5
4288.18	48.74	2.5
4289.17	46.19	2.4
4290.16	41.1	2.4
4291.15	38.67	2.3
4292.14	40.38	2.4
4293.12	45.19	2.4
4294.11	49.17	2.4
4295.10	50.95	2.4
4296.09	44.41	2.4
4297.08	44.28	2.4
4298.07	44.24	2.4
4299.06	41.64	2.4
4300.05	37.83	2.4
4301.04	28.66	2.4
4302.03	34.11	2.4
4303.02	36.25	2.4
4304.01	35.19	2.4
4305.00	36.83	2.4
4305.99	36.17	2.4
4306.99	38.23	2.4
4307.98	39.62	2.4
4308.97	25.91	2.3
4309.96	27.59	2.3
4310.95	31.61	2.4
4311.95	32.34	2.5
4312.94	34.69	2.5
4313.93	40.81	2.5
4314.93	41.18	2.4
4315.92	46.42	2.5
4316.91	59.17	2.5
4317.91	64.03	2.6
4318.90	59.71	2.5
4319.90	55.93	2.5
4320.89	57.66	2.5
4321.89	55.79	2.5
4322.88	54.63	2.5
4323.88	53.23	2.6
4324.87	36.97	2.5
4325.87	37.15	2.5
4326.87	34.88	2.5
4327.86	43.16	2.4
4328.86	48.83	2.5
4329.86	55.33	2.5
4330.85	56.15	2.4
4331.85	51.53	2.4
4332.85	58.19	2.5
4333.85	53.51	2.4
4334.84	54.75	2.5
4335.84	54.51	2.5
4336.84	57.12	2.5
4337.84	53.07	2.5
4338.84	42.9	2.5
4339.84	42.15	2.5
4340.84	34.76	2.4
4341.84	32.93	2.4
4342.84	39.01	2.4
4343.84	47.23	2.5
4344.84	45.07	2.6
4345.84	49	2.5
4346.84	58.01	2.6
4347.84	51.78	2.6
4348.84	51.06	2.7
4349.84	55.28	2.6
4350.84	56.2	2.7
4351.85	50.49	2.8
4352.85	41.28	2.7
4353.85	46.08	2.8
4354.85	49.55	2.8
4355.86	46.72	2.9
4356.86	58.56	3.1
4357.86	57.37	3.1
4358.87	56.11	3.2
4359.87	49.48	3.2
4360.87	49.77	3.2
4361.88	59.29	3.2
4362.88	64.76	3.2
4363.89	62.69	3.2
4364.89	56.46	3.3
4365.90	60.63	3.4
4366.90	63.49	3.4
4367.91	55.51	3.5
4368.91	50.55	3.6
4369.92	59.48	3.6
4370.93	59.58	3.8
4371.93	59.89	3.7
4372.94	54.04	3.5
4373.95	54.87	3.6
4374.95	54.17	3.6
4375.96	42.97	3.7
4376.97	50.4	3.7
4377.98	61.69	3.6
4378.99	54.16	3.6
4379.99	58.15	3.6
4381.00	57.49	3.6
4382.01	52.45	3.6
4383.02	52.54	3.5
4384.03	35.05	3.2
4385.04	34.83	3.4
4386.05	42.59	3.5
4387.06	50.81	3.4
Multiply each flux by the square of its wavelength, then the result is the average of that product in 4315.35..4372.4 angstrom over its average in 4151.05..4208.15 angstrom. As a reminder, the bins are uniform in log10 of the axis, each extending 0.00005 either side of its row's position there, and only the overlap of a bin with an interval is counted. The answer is 1.11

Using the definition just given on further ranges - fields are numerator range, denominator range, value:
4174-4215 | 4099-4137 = 1.06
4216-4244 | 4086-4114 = 1.04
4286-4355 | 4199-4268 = 0.95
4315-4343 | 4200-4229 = 1.04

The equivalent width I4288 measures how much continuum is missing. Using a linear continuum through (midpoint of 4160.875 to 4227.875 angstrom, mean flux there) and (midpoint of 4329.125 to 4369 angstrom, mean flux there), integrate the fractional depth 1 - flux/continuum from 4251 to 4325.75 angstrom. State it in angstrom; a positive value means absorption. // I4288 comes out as 8.9 angstrom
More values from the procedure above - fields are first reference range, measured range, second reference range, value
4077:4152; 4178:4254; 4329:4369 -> 1.8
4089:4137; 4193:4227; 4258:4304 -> -3.1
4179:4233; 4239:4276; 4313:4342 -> 1.4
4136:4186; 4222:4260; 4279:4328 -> -1.2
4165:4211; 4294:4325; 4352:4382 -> 6.1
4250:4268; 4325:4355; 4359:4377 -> 3.4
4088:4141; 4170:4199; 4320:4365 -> 0.4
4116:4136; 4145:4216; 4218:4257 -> -2.6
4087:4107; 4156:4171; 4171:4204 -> -1.3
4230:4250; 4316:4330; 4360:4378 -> 0.8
